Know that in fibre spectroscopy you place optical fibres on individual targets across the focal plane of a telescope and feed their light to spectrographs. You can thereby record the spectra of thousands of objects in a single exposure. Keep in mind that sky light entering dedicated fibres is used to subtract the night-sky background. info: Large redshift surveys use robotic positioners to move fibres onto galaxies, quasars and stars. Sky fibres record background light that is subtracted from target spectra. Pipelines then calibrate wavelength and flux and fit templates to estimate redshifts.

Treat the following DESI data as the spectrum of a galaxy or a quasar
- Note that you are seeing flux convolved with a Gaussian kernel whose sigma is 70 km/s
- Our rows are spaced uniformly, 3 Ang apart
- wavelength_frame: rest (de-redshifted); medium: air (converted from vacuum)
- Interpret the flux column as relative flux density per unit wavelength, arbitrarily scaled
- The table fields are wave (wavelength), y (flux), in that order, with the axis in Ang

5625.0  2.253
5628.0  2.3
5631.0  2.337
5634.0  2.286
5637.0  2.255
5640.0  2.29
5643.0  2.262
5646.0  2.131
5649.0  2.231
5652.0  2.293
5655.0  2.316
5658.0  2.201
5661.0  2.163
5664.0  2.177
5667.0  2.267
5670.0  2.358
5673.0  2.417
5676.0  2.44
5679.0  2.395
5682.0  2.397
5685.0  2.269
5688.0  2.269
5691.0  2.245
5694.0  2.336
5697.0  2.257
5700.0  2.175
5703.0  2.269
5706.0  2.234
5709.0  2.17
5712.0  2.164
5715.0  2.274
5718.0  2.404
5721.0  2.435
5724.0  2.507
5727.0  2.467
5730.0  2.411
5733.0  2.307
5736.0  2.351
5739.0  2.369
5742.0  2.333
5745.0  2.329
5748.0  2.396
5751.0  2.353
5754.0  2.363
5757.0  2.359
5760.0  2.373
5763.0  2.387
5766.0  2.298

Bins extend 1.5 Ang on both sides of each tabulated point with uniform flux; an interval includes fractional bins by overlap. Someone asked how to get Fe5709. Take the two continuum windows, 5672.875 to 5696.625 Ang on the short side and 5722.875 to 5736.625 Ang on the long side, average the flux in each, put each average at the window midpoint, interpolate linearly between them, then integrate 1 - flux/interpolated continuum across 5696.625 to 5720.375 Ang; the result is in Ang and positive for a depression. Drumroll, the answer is 1.3 Ang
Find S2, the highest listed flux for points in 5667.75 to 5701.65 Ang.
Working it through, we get 2.44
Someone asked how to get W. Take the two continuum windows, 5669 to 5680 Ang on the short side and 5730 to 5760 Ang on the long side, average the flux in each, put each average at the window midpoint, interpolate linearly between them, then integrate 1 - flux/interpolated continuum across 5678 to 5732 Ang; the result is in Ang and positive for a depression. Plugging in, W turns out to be 1.55 Ang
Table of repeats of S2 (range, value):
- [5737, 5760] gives 2.396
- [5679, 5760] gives 2.507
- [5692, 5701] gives 2.336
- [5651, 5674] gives 2.417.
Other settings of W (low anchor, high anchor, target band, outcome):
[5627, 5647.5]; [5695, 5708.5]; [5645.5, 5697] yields -1.0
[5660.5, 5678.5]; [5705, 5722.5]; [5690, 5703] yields 0.2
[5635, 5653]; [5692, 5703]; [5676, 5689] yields -0.5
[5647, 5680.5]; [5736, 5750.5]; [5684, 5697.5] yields 0.2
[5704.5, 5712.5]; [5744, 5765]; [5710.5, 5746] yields -1.5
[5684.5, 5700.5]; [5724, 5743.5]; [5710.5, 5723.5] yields 0.0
